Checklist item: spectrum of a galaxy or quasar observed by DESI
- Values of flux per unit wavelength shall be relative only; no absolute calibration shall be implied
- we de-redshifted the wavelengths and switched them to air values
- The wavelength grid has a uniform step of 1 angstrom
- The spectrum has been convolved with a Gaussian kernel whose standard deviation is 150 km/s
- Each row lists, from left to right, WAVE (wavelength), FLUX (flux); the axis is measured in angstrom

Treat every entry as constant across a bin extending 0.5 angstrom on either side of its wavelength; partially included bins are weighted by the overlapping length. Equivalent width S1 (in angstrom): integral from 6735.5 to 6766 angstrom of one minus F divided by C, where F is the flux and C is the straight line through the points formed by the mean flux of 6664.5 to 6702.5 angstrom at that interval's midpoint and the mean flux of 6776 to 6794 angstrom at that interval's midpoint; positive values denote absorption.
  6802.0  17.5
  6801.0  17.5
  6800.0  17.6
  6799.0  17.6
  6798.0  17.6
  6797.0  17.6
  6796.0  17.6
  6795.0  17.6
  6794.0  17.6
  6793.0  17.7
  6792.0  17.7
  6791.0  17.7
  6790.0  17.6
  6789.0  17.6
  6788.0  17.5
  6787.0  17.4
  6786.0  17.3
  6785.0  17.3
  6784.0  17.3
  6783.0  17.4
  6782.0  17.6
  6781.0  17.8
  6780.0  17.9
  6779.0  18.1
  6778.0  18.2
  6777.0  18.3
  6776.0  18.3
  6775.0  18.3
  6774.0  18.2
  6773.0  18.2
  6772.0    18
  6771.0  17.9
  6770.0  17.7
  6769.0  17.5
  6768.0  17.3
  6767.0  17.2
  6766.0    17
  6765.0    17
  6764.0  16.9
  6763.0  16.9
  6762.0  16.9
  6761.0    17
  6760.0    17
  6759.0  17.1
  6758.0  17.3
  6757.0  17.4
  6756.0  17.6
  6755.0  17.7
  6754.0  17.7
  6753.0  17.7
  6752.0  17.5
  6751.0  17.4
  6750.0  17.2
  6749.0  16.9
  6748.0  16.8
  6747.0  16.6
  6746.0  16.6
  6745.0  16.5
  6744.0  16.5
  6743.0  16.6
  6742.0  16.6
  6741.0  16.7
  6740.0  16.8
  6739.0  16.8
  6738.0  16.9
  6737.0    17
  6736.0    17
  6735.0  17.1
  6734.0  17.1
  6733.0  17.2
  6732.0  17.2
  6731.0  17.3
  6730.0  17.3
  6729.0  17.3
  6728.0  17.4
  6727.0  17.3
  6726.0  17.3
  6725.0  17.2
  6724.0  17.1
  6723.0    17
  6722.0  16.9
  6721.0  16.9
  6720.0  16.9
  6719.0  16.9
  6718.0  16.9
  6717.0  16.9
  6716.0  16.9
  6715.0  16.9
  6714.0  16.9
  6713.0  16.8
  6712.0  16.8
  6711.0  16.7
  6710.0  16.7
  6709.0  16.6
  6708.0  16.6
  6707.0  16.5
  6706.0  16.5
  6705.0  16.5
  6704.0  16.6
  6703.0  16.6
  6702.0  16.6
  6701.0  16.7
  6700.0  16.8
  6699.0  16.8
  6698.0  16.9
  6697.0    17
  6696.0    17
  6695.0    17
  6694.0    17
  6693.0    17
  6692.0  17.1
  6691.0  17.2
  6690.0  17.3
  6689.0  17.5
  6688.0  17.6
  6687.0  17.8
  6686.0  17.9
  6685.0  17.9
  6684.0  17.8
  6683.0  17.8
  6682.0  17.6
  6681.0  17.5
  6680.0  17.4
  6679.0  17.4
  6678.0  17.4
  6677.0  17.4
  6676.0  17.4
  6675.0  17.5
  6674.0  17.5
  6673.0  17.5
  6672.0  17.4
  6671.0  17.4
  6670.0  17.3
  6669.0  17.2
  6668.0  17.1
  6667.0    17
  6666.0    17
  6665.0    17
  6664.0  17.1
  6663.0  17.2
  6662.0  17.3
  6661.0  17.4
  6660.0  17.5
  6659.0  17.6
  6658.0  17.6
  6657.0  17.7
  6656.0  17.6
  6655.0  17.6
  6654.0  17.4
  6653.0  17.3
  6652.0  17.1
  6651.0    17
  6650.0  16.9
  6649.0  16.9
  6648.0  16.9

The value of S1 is 0.92 angstrom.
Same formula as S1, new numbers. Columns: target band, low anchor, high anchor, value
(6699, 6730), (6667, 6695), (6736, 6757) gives 0.6 angstrom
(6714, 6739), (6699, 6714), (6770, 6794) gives -0.2 angstrom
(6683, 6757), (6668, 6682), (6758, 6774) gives 1.4 angstrom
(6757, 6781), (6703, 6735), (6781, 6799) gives -0.3 angstrom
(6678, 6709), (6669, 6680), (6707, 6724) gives 0.0 angstrom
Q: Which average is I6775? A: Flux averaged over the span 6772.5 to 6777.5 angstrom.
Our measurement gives 18.3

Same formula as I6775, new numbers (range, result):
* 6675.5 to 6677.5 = 17.4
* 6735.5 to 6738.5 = 17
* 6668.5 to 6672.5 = 17.3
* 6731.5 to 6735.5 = 17.1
